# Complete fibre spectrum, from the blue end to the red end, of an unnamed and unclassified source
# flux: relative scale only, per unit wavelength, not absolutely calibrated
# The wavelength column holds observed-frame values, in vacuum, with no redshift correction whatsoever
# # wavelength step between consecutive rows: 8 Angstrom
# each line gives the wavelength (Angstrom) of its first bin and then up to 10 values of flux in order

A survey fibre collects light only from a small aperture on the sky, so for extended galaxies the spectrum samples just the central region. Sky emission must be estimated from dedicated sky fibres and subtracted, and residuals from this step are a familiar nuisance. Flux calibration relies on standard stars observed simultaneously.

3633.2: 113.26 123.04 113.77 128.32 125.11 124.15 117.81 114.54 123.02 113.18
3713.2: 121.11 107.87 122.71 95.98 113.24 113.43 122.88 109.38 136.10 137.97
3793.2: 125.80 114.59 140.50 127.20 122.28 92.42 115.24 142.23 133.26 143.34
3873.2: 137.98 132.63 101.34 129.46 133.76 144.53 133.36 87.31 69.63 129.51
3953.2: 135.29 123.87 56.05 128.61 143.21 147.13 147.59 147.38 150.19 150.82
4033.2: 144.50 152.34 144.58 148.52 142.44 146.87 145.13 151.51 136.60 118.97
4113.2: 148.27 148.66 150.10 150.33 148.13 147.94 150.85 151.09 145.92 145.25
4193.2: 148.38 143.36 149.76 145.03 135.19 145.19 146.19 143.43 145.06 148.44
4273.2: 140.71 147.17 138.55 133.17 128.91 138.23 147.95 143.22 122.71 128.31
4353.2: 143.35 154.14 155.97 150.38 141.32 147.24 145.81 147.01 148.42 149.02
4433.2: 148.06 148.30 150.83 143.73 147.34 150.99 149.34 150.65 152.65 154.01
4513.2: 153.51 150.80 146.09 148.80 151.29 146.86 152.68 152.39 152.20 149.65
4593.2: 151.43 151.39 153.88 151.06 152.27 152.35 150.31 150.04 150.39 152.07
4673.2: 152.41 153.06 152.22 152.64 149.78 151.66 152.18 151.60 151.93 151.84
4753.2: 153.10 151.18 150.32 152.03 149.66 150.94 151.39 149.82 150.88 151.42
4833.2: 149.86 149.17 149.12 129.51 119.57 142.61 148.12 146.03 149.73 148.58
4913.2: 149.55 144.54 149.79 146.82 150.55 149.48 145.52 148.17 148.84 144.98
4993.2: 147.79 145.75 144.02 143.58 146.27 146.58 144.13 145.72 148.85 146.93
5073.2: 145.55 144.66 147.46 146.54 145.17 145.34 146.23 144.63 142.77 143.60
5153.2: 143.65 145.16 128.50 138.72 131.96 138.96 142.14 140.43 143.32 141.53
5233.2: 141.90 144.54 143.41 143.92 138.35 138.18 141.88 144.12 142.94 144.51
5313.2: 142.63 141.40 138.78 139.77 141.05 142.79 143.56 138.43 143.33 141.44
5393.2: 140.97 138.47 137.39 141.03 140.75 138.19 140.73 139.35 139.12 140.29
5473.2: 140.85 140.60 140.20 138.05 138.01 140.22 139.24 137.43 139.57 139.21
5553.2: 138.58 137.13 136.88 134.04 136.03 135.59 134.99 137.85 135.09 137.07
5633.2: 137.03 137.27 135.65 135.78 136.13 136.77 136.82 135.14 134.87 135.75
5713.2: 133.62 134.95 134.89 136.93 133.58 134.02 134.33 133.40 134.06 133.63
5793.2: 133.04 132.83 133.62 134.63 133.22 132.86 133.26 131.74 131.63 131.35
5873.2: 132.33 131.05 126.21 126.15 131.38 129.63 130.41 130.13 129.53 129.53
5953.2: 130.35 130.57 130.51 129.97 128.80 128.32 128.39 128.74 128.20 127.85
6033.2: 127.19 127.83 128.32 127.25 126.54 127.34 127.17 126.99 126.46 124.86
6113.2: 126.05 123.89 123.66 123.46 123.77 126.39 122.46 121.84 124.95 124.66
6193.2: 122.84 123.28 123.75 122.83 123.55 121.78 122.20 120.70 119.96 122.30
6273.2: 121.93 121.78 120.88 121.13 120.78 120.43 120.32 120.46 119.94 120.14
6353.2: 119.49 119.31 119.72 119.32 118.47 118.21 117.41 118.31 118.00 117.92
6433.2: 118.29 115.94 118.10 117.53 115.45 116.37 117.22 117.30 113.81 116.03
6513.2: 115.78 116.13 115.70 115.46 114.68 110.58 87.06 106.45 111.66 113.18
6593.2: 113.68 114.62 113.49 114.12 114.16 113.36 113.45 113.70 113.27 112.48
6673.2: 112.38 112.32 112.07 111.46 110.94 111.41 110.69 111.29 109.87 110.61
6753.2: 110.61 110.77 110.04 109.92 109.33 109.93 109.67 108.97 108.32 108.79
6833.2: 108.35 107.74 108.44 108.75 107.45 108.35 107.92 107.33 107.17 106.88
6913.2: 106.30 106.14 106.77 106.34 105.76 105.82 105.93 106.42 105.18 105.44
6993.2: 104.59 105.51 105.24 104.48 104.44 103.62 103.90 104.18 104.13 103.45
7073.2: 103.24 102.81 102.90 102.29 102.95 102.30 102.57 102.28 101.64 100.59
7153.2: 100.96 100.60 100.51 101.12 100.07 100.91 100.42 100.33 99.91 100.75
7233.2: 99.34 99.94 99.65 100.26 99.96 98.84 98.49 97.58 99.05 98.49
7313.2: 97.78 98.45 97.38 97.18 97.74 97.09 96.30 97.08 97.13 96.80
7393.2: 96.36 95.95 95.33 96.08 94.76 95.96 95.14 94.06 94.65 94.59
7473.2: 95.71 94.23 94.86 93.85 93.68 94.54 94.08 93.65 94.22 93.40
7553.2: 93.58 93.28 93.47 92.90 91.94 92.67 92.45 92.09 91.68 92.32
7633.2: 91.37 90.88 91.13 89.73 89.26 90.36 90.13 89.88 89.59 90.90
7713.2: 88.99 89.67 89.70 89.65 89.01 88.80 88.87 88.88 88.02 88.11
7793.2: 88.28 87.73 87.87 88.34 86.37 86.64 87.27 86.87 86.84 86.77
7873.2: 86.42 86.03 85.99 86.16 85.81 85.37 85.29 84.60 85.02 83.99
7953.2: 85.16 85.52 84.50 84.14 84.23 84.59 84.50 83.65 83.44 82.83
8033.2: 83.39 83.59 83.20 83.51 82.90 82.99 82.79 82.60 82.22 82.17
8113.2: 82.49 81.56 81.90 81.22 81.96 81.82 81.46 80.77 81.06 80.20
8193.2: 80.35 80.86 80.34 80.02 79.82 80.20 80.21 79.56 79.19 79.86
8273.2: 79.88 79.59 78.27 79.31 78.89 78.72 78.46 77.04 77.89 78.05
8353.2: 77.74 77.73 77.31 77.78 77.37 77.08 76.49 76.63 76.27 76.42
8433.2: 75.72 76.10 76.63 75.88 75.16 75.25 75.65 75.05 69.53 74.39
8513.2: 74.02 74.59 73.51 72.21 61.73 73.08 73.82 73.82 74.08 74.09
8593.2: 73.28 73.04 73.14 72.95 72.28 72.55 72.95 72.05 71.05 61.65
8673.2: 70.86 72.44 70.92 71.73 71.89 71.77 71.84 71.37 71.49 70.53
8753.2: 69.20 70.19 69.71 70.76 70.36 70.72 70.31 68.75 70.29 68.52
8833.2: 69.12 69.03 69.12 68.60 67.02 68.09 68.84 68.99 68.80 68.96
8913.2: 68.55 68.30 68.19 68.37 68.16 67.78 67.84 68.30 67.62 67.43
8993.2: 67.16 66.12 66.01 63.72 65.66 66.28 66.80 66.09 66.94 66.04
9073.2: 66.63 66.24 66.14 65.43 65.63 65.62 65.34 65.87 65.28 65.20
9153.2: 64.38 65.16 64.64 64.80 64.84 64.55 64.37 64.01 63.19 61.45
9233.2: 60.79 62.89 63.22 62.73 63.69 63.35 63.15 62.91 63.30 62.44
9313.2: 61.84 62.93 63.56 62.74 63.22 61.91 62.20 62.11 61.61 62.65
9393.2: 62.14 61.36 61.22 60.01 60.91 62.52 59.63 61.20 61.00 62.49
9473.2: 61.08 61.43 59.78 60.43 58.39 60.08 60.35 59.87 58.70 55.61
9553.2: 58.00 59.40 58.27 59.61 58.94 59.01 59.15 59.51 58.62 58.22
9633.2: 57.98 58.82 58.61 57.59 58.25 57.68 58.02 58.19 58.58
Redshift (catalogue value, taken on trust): 0.00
